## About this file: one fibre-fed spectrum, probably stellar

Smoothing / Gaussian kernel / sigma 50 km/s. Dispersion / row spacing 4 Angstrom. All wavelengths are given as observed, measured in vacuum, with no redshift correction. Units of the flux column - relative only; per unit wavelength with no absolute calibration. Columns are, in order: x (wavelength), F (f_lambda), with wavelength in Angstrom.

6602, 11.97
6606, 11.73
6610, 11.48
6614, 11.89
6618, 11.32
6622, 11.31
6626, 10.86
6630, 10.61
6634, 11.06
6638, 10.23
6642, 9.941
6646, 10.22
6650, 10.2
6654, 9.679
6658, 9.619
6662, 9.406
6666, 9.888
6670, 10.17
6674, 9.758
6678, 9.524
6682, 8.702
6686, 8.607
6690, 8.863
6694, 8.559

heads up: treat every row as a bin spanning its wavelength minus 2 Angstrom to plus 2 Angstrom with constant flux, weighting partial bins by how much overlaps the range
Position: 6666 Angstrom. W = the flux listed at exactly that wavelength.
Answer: 9.888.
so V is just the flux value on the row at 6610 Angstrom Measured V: 11.48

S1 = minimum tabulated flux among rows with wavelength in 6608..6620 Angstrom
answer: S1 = 11.32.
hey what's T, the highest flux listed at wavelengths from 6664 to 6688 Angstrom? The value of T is 10.17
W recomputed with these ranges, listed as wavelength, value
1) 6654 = 9.679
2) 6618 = 11.32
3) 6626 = 10.86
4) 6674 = 9.758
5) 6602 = 11.97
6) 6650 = 10.2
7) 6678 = 9.524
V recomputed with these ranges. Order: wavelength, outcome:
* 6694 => 8.559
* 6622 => 11.31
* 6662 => 9.406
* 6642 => 9.941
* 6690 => 8.863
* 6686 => 8.607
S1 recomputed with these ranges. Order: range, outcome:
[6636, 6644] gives 9.941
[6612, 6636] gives 10.61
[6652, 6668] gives 9.406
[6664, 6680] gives 9.524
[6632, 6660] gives 9.619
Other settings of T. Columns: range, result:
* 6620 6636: 11.31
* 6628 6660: 11.06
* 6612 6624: 11.89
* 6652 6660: 9.679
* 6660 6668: 9.888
